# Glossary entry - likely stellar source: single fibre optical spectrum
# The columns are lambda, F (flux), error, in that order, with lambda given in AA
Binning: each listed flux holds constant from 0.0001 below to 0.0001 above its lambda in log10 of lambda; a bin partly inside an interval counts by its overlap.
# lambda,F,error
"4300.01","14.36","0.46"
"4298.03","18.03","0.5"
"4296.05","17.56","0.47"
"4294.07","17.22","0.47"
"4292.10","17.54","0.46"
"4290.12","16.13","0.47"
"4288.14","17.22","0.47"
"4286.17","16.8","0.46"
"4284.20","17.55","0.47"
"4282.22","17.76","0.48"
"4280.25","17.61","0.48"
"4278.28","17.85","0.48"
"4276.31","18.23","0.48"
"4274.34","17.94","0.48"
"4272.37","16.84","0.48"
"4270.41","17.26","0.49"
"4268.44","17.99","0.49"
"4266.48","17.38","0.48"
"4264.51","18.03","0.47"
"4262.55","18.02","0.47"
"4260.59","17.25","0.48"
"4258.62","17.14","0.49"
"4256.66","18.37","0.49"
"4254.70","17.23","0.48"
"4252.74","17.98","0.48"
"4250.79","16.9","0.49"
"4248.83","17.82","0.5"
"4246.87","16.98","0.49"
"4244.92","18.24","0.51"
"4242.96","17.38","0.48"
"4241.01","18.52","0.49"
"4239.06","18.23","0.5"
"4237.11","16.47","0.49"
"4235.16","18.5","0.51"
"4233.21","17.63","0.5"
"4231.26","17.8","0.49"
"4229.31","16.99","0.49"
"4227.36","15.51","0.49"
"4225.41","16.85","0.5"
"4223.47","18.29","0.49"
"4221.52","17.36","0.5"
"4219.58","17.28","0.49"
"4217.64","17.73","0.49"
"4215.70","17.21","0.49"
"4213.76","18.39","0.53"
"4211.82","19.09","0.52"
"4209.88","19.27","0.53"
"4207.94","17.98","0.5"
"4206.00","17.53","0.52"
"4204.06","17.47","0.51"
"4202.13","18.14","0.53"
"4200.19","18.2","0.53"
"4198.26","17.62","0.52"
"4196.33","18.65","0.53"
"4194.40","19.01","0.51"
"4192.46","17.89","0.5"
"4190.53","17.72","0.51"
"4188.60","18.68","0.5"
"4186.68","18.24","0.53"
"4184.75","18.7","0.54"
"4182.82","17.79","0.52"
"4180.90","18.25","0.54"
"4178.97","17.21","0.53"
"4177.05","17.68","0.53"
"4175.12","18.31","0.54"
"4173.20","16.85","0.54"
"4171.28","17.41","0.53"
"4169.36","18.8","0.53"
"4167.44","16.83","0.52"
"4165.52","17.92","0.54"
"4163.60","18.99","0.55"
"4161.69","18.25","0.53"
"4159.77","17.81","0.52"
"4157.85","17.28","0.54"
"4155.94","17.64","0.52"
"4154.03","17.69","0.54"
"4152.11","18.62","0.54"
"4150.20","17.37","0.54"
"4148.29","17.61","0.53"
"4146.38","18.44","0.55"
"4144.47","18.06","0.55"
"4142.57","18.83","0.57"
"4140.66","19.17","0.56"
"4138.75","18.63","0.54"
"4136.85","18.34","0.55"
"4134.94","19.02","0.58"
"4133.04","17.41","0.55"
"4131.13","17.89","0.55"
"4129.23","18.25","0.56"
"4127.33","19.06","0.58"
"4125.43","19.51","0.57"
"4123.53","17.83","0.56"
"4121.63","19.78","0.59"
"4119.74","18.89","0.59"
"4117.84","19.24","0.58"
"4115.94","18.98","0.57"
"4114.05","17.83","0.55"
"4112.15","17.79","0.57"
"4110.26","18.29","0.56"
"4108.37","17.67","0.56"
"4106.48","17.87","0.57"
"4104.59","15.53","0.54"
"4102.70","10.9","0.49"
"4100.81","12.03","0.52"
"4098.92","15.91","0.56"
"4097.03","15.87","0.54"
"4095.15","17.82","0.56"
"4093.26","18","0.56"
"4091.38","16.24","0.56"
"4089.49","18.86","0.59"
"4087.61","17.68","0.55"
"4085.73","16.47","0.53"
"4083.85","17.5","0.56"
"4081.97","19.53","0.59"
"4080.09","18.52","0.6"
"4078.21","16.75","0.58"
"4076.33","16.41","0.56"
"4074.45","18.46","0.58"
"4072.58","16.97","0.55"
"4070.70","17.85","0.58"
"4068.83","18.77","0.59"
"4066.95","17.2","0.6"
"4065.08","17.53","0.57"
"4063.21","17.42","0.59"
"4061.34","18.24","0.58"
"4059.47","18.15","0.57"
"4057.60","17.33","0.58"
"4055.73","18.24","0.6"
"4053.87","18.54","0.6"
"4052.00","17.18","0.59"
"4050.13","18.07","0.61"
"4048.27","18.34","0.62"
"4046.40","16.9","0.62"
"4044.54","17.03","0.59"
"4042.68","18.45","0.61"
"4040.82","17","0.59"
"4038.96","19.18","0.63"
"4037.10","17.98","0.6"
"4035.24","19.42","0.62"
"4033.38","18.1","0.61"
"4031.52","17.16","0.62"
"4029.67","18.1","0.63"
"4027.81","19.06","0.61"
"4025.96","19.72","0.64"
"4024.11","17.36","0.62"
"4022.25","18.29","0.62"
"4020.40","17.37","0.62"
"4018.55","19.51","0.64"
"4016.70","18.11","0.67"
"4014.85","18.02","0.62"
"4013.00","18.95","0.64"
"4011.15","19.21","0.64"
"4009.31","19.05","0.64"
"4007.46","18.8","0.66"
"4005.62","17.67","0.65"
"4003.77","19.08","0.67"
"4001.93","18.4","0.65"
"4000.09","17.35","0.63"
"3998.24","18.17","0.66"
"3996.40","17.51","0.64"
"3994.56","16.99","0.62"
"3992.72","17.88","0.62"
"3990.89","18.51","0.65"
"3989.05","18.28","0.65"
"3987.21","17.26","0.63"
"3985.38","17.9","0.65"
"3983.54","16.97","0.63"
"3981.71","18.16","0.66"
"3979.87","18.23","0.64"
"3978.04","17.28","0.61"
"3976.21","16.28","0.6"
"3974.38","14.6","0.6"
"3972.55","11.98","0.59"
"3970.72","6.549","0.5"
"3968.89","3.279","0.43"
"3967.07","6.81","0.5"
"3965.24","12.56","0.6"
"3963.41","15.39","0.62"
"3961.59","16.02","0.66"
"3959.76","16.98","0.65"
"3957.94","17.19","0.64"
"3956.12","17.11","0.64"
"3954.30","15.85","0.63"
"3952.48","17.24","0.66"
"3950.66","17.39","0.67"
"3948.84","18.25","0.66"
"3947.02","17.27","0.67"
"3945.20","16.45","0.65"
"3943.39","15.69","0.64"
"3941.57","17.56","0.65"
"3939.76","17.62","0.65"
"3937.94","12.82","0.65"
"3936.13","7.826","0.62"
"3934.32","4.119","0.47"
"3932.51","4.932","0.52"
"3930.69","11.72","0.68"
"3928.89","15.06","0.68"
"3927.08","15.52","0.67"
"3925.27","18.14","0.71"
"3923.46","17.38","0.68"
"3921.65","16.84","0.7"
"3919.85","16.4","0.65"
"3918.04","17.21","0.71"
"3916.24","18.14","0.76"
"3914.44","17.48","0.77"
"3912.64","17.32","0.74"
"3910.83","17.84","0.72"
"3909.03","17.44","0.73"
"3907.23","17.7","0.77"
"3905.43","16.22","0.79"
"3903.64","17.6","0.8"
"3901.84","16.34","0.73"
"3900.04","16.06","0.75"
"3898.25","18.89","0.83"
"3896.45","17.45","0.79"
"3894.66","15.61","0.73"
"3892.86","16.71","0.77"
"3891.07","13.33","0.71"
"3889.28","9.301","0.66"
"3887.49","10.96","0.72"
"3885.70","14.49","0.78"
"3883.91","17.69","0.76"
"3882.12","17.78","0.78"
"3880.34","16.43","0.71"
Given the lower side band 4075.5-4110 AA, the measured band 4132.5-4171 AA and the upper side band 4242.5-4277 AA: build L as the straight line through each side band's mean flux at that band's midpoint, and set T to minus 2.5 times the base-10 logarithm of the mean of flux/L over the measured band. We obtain -0.07 mag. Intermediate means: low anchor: 16.7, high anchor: 17.6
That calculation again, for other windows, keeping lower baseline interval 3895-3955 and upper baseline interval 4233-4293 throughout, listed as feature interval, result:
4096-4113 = 0.063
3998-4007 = -0.126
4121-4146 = -0.105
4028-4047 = -0.104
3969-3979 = 0.264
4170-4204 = -0.053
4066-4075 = -0.082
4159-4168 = -0.061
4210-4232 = -0.014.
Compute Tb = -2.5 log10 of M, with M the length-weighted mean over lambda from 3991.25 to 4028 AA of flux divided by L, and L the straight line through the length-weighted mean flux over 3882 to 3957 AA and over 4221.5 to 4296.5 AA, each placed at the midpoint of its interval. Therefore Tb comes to -0.14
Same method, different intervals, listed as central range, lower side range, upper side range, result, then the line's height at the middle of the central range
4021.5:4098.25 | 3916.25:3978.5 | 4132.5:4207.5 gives -0.11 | 16.2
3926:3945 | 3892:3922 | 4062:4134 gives 0.35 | 17.2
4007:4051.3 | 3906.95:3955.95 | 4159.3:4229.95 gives -0.12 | 16.4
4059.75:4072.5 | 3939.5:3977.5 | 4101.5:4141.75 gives -0.06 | 16.8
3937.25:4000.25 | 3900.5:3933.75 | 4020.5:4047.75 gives 0.08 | 16.9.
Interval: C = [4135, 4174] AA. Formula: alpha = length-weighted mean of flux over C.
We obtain 18.1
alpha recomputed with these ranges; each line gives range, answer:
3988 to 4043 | 18.3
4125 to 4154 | 18.4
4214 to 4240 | 17.4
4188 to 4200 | 18.2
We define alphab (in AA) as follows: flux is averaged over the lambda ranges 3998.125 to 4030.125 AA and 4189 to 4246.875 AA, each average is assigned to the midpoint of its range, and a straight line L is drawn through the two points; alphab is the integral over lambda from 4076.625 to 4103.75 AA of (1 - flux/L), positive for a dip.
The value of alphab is 2.5 AA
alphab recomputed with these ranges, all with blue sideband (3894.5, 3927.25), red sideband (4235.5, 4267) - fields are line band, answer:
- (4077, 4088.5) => -0.2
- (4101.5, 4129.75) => -0.5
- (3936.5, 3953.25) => 0.8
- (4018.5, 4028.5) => -0.6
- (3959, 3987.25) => 5.3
